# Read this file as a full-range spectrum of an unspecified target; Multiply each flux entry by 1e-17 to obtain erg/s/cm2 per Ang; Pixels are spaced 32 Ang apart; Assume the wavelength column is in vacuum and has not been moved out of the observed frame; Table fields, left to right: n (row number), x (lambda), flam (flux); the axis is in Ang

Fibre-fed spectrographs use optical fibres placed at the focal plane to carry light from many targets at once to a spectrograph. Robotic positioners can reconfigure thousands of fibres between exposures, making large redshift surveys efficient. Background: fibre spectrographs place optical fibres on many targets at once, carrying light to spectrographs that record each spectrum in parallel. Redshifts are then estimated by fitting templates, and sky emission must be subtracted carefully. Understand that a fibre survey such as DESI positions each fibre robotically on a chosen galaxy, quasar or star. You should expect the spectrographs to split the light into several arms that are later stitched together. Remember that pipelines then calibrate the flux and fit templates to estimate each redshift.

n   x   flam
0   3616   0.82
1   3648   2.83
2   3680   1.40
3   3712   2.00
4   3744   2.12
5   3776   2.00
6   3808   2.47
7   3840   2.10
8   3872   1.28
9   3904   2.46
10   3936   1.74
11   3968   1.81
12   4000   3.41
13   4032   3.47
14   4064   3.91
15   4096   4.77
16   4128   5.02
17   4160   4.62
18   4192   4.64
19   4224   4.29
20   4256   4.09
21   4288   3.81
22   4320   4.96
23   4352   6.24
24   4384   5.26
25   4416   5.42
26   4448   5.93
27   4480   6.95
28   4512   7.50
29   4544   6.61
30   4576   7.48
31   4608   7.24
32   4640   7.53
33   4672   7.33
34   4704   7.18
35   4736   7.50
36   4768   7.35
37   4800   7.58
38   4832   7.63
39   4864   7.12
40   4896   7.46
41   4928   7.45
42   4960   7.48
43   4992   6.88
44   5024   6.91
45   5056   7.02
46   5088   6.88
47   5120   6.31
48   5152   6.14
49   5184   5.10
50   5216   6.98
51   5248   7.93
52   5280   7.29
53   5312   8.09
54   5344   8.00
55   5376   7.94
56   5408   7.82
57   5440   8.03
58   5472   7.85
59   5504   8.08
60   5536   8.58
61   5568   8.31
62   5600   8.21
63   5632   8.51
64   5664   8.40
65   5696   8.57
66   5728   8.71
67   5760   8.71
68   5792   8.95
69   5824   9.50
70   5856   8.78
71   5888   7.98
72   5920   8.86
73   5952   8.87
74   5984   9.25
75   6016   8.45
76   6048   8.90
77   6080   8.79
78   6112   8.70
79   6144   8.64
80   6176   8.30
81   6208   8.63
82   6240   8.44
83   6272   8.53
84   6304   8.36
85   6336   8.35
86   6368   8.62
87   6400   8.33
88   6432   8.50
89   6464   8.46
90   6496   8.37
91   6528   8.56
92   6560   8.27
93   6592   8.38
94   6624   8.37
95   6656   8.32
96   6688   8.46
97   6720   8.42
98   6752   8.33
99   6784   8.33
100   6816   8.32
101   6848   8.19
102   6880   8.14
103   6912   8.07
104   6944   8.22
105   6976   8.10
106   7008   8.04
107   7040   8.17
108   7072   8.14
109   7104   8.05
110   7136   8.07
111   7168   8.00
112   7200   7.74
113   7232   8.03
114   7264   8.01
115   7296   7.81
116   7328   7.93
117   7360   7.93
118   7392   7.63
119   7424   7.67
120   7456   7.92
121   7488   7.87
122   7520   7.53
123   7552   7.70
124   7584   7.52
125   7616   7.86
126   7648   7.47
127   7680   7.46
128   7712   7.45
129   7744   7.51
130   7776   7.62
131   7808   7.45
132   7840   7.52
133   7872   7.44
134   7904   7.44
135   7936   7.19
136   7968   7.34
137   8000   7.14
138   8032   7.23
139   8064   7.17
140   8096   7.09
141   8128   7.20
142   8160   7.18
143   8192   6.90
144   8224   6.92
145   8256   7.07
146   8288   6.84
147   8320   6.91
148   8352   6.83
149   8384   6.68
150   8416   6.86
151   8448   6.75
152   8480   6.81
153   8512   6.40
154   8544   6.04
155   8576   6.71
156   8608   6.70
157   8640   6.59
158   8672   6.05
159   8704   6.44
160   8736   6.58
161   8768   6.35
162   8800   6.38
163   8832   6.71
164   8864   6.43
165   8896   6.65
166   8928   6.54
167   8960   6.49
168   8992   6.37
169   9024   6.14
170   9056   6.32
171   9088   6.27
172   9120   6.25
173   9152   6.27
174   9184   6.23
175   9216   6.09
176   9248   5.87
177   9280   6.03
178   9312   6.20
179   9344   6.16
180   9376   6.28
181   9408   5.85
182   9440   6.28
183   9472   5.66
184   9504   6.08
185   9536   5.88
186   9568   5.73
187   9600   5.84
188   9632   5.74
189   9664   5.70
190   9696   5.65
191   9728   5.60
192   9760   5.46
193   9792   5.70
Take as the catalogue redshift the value 0.000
